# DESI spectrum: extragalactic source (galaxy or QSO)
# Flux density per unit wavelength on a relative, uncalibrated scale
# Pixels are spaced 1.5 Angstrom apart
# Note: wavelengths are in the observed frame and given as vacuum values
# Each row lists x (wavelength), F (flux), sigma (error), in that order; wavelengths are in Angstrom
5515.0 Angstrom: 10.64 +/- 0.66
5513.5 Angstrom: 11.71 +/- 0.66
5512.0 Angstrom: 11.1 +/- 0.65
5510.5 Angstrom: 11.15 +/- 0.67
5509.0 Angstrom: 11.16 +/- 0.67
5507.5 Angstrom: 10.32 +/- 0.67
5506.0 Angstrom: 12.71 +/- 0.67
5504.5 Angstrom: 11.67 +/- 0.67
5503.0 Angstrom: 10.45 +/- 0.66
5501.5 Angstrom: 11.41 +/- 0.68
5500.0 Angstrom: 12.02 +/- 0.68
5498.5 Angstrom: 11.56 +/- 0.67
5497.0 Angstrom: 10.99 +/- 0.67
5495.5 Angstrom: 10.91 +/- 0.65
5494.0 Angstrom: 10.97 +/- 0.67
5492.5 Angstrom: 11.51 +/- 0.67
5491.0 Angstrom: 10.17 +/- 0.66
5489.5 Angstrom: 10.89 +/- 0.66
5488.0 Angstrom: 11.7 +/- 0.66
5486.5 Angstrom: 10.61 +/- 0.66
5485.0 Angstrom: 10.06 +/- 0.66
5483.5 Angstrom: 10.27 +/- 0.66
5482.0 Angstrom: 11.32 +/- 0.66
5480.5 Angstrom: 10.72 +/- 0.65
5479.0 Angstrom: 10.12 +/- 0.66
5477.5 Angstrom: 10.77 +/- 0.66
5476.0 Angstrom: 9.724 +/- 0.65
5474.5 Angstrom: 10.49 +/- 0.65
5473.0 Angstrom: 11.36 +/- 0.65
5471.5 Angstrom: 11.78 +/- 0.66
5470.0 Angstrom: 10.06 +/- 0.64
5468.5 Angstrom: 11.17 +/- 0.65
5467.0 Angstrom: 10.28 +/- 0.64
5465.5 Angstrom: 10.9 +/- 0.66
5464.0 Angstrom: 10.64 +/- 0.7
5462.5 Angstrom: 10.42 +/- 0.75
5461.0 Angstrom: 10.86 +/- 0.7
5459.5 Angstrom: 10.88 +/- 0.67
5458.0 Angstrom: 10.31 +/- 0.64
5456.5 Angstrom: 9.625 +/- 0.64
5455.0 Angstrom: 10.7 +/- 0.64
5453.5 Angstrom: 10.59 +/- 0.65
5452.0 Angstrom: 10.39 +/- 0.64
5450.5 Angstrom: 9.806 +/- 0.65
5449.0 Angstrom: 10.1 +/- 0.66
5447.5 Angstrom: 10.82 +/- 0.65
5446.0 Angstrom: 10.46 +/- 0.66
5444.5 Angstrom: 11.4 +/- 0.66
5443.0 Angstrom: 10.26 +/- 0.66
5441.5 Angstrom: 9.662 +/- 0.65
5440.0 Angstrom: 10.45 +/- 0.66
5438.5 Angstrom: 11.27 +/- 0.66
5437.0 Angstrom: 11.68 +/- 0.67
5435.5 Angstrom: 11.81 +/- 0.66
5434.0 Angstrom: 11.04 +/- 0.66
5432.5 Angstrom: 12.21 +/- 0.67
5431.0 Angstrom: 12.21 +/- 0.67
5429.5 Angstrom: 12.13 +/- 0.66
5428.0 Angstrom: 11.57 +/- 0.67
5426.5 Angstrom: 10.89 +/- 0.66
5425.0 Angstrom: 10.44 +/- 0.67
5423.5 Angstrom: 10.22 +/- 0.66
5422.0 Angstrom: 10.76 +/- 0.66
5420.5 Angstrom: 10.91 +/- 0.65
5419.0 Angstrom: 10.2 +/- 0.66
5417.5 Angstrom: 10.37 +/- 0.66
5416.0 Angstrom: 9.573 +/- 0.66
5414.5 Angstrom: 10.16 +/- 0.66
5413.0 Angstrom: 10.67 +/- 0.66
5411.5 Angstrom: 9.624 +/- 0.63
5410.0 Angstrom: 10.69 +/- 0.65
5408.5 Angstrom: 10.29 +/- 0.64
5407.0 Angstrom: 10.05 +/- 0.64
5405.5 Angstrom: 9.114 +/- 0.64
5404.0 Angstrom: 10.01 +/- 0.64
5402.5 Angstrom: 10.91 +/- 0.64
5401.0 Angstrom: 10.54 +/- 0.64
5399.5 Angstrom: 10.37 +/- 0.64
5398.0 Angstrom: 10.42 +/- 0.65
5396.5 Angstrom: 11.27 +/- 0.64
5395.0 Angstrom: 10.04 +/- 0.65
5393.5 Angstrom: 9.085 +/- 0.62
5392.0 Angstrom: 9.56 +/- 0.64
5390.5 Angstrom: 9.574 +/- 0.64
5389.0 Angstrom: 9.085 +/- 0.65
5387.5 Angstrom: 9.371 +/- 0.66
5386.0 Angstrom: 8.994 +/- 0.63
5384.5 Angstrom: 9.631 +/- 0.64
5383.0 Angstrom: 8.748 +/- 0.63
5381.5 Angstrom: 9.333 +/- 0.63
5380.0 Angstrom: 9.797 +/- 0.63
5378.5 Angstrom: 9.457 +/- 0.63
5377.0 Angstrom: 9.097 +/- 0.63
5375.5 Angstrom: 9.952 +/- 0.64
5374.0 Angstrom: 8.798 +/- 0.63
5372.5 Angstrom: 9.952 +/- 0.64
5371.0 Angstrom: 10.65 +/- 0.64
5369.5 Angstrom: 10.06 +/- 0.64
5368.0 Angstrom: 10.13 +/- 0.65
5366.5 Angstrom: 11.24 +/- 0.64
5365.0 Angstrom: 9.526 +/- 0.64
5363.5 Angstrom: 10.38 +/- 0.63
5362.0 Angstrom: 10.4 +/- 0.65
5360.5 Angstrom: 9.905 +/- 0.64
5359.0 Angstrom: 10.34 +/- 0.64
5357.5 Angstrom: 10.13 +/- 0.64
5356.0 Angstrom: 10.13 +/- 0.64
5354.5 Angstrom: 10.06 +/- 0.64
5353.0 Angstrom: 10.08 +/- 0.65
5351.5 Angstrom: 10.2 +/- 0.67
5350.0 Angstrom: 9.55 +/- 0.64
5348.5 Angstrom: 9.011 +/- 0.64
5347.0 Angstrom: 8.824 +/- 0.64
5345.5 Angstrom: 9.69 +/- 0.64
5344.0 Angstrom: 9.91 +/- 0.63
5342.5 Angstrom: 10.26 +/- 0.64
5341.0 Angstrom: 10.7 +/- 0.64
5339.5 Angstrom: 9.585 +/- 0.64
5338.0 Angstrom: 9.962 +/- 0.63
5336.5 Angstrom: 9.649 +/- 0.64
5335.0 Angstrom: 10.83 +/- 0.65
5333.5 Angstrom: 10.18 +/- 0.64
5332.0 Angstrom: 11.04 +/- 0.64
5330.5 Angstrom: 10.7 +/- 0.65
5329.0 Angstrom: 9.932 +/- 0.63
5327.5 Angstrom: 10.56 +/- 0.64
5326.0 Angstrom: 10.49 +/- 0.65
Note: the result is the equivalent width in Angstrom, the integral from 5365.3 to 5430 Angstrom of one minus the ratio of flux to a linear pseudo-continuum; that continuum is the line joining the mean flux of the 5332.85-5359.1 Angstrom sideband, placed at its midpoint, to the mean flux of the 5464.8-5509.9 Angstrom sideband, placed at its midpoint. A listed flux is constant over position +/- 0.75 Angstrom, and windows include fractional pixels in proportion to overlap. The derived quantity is 1.5 Angstrom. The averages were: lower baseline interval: 9.94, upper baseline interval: 10.9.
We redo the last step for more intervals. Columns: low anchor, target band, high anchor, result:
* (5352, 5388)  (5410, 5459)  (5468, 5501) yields -1.29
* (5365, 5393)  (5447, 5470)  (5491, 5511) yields 0.44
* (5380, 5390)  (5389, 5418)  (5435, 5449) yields -1.01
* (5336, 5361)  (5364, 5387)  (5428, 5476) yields 0.98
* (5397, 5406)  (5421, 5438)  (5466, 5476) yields -1.41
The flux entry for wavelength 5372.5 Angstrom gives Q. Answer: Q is 9.952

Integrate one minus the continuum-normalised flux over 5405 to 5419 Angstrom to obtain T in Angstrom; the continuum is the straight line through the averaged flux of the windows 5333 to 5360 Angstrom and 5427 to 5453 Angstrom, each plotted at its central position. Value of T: 0.8 Angstrom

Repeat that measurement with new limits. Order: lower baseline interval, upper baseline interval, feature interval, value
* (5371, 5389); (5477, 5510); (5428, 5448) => -1.9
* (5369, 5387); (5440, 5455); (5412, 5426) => -0.4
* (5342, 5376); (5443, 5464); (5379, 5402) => 0.9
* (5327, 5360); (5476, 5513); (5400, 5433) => -0.3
